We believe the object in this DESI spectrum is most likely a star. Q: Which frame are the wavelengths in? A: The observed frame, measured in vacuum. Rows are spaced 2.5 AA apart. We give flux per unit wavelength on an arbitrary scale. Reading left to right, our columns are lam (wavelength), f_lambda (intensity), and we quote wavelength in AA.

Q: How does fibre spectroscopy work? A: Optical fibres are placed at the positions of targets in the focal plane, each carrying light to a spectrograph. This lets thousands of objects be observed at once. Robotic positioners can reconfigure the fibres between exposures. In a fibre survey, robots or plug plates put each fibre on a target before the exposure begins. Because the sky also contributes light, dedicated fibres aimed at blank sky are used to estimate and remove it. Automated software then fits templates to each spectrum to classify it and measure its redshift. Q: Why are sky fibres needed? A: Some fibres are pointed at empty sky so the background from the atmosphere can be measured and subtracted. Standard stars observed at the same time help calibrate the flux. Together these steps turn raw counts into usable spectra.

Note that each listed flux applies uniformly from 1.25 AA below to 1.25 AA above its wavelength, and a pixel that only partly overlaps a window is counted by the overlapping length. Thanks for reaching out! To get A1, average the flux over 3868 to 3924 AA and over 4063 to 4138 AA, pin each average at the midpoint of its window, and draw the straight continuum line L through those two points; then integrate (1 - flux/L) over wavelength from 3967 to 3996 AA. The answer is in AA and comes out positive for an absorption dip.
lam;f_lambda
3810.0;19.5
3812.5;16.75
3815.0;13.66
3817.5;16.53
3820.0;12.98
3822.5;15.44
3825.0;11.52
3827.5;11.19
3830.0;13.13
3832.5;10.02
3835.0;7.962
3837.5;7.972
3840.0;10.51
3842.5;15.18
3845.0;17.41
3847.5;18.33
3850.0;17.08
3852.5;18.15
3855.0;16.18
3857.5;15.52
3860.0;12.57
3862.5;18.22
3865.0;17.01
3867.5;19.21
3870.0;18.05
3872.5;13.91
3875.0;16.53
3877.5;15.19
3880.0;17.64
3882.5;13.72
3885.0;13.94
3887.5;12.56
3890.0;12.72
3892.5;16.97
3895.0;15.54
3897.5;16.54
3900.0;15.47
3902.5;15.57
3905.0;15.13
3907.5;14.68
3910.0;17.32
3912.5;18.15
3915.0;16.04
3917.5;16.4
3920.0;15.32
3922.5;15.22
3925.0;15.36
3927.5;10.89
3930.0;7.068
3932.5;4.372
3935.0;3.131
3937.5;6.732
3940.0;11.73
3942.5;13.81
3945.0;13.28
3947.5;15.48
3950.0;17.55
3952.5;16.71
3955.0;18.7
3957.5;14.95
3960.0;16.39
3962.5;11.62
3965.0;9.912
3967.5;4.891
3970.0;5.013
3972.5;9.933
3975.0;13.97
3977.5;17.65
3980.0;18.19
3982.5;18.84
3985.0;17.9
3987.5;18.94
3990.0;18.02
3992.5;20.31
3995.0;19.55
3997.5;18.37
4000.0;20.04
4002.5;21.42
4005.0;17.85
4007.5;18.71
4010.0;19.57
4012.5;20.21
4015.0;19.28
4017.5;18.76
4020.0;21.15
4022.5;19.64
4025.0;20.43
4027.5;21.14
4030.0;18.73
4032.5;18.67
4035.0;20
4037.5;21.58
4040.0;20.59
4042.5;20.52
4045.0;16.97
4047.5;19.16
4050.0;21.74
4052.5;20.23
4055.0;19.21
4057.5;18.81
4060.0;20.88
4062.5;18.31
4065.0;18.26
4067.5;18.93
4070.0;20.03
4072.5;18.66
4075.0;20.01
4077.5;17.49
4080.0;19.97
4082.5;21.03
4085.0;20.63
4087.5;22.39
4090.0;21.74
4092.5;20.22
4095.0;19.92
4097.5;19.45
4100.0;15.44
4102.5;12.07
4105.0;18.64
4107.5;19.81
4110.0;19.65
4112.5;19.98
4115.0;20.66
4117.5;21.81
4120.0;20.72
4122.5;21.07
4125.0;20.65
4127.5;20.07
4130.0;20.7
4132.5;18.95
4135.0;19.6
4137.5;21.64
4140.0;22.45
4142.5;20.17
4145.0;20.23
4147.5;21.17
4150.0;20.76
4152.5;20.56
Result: 3.1 AA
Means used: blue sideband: 15.6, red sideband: 19.6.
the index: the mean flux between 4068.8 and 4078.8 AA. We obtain 19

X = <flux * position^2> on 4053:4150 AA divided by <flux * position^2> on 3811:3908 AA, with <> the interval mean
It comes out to 1.51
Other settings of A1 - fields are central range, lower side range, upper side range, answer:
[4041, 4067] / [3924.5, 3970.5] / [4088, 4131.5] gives -4.02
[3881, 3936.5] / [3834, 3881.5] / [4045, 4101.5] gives 8.96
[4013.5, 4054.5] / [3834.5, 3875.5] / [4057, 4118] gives -3.22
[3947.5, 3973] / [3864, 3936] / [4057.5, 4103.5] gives 5.14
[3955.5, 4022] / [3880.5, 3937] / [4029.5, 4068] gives 1.96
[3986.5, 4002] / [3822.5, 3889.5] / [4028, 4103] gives -1.31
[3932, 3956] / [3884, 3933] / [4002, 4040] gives 5.79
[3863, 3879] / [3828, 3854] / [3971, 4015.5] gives -2.55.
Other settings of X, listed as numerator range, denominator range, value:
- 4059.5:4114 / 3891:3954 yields 1.51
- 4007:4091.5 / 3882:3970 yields 1.57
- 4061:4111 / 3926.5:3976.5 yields 1.80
